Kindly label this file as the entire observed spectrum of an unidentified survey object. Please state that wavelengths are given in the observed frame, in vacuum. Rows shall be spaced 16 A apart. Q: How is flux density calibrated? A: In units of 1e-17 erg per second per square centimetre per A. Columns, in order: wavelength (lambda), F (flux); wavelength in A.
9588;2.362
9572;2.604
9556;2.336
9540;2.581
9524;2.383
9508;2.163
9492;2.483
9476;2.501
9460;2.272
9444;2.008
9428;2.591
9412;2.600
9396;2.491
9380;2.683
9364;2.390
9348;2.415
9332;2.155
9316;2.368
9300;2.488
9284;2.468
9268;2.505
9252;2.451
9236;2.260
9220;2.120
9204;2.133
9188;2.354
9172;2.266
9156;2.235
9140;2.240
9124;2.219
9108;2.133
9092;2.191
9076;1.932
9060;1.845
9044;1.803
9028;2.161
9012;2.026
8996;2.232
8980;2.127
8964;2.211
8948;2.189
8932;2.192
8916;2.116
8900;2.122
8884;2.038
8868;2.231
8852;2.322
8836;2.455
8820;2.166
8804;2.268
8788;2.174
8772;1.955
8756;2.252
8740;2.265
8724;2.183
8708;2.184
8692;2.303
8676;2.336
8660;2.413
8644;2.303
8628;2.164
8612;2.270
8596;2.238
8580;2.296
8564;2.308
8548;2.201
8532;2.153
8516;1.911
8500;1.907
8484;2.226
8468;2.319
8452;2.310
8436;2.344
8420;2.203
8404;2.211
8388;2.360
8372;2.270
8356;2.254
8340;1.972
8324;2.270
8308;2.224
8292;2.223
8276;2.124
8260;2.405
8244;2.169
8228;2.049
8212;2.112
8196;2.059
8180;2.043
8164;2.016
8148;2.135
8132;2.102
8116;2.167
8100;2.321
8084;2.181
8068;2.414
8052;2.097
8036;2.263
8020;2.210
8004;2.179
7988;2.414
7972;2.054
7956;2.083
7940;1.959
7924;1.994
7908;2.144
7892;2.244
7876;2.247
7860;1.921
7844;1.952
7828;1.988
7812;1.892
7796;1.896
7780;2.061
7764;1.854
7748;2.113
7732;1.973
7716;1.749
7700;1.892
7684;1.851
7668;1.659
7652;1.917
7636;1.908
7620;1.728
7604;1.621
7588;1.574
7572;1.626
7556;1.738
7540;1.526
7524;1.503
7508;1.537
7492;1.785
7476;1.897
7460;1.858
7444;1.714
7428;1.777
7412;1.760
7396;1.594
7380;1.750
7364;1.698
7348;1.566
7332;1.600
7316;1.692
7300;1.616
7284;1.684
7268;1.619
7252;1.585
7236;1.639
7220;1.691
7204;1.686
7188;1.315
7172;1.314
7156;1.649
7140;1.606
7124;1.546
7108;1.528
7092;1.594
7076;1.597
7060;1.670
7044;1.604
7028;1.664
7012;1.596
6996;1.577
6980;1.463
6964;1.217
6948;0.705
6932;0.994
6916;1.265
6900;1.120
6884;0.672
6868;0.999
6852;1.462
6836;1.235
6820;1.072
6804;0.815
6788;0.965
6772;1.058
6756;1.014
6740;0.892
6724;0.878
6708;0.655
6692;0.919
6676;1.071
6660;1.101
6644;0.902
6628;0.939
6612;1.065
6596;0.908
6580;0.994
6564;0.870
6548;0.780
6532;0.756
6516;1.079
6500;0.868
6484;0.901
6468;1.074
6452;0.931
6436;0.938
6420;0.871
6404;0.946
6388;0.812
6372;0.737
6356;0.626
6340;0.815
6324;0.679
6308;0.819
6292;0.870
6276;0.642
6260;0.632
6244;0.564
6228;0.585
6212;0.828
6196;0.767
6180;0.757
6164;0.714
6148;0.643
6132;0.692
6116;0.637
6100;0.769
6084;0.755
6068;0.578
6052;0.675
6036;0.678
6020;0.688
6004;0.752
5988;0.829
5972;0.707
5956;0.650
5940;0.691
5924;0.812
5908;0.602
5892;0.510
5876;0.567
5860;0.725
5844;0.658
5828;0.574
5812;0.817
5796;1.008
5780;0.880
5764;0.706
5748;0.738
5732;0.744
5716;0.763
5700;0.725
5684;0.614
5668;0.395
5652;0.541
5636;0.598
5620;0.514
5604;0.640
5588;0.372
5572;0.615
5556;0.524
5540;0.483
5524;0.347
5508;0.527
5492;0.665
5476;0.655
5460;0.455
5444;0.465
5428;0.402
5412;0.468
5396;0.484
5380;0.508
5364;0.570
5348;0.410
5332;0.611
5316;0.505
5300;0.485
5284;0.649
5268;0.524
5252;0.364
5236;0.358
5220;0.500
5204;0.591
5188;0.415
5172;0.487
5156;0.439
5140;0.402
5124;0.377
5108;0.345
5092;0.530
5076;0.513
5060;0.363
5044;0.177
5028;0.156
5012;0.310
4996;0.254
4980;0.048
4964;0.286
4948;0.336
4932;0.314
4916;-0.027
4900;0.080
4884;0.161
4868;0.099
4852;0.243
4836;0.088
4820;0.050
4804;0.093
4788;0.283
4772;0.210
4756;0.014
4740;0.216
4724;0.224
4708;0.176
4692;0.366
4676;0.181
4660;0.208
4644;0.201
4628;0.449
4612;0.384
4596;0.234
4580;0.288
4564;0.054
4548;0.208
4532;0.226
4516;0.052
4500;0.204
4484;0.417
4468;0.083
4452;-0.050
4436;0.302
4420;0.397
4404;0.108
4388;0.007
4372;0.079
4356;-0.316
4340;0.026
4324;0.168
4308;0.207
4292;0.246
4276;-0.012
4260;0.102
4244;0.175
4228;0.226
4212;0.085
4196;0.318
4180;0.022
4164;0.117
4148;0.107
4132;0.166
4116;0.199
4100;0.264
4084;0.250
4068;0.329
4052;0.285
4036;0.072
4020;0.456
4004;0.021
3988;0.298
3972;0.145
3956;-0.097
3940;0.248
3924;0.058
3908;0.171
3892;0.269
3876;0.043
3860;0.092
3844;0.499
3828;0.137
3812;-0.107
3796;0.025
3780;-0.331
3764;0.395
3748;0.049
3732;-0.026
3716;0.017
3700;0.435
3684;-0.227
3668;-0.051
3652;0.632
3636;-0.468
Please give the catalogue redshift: 0.75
